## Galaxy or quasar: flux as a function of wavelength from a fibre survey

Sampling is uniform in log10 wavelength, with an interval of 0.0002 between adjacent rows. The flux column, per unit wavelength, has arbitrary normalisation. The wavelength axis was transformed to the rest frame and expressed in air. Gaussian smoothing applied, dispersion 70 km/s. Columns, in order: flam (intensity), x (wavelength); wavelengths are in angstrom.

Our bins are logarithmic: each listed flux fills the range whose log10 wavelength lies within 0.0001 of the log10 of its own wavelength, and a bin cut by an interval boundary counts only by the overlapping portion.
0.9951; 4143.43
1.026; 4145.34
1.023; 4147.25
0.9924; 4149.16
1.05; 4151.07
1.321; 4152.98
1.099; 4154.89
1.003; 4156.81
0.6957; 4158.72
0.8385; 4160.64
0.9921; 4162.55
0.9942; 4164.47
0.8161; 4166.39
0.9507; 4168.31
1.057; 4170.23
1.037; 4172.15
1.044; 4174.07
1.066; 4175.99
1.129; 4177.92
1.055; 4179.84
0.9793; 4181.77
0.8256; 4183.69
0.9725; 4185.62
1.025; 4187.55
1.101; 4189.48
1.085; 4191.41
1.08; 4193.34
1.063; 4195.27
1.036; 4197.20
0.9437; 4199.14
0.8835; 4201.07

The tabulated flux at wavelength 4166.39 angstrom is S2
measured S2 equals 0.8161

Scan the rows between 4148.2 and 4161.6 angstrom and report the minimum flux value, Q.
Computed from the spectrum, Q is 0.6957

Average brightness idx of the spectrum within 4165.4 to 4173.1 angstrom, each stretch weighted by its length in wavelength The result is 0.965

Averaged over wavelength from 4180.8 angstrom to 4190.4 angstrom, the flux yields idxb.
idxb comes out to 0.98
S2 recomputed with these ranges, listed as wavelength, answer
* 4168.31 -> 0.9507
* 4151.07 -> 1.05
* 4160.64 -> 0.8385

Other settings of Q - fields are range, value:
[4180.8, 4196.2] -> 0.8256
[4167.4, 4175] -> 0.9507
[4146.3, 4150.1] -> 0.9924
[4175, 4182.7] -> 0.9793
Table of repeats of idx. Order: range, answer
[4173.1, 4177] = 1.06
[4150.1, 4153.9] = 1.18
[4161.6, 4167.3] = 0.934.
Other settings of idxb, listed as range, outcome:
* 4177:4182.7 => 1.05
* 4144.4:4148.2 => 1.02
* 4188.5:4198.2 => 1.07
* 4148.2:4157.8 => 1.09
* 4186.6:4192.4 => 1.07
